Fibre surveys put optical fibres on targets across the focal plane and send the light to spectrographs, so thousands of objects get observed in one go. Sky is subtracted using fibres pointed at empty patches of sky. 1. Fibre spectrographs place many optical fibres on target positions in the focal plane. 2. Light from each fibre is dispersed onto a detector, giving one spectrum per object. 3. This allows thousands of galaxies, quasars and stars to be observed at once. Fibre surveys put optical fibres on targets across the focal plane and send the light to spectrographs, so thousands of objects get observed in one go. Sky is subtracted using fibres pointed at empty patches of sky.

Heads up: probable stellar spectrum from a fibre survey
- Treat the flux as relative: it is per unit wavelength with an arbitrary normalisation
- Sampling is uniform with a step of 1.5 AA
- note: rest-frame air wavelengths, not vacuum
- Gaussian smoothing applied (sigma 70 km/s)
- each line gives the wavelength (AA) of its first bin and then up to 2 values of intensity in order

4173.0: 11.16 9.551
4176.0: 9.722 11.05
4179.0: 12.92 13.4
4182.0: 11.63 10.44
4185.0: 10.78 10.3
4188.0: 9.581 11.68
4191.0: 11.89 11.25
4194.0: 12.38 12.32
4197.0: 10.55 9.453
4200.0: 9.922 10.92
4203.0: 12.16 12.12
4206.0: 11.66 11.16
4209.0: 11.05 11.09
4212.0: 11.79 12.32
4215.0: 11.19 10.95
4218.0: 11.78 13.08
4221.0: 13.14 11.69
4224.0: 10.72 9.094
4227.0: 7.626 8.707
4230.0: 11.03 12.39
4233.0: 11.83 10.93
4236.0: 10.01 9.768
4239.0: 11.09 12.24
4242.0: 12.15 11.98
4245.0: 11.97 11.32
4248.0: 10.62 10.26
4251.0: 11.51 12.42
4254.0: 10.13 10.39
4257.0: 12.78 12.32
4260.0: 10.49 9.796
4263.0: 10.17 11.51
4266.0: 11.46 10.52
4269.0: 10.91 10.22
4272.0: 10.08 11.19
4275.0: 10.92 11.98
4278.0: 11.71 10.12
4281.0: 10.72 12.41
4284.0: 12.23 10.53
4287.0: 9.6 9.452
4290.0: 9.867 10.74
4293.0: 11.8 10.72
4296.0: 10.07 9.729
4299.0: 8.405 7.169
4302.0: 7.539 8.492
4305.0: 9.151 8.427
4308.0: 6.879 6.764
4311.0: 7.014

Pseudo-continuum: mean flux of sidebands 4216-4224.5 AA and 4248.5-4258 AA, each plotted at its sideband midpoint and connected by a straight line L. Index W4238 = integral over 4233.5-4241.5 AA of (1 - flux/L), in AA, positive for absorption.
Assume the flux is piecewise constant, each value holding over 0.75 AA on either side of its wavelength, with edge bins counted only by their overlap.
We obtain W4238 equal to 0.49 AA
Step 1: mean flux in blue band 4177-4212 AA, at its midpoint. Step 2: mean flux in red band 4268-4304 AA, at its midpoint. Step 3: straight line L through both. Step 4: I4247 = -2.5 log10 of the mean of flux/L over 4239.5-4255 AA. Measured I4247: -0.070 mag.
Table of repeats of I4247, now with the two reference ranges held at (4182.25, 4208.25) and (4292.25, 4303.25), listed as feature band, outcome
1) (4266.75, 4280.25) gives -0.12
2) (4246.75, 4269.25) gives -0.11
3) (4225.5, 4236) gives 0.02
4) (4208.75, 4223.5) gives -0.10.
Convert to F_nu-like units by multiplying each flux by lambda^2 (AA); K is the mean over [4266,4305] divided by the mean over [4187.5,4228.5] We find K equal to 0.95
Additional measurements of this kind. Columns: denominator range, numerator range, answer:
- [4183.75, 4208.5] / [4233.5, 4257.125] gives 1.03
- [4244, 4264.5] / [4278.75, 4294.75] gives 0.98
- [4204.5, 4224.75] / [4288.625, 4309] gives 0.81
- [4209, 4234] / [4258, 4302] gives 0.97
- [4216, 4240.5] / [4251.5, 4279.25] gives 1.03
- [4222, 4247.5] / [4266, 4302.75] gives 0.98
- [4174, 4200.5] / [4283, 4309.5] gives 0.89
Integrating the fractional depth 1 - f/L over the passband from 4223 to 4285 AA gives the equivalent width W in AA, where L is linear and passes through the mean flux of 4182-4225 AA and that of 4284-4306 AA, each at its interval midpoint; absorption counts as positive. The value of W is -3.69 AA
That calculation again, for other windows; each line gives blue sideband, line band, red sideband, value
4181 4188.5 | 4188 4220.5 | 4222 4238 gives -2.80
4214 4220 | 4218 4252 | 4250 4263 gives 1.12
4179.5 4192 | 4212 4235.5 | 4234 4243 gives 0.01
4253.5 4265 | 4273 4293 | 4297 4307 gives -2.92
